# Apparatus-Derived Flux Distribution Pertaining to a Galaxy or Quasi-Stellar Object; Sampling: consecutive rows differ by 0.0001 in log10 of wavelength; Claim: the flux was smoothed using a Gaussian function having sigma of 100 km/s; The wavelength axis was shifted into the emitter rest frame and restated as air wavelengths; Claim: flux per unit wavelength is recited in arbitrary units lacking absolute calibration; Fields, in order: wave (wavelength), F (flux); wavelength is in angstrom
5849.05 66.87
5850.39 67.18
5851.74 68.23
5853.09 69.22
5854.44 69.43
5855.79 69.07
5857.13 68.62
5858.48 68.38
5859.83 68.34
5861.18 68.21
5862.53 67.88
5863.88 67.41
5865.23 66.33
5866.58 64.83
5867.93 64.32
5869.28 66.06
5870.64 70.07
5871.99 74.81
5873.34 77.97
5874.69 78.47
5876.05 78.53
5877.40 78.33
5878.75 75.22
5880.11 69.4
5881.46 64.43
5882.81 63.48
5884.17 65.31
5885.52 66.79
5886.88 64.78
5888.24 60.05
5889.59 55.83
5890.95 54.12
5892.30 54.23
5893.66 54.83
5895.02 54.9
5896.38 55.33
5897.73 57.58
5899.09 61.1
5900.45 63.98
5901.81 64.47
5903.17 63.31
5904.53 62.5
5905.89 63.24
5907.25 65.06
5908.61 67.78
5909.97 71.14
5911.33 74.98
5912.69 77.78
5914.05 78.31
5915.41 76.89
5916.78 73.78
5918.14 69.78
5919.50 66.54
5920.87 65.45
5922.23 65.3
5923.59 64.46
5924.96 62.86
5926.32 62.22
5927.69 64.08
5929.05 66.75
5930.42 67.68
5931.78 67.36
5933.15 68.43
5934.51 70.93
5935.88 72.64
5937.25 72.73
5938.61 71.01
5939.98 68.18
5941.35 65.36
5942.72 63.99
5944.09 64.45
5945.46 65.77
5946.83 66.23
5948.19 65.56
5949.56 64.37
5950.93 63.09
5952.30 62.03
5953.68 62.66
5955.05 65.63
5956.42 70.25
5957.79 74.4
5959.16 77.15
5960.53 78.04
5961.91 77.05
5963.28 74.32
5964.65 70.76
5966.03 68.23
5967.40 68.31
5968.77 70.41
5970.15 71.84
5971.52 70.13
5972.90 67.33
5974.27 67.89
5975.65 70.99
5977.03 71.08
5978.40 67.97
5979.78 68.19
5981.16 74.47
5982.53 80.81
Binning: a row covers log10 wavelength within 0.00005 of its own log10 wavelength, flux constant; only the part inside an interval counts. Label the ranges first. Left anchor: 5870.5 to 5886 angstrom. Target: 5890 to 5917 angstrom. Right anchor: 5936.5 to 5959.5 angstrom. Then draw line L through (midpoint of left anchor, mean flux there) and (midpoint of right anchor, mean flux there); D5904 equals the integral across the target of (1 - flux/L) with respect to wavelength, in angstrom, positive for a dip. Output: 2.2 angstrom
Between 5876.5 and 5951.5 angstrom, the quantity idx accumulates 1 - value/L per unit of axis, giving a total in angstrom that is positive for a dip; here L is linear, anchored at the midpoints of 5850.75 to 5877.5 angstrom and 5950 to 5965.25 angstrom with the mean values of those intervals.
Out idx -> 4.6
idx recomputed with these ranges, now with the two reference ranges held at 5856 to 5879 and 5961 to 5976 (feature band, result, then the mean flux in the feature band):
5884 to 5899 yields 2.6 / 58.4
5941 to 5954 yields 1.2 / 64.3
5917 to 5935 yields 1.1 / 66.5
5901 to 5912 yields 0.7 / 66.5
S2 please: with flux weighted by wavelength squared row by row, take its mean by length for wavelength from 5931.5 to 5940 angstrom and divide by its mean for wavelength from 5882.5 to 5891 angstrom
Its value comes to 1.16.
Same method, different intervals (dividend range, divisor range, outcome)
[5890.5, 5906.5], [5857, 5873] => 0.88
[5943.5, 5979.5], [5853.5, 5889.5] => 1.03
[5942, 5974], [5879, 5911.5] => 1.13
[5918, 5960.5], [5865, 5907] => 1.05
